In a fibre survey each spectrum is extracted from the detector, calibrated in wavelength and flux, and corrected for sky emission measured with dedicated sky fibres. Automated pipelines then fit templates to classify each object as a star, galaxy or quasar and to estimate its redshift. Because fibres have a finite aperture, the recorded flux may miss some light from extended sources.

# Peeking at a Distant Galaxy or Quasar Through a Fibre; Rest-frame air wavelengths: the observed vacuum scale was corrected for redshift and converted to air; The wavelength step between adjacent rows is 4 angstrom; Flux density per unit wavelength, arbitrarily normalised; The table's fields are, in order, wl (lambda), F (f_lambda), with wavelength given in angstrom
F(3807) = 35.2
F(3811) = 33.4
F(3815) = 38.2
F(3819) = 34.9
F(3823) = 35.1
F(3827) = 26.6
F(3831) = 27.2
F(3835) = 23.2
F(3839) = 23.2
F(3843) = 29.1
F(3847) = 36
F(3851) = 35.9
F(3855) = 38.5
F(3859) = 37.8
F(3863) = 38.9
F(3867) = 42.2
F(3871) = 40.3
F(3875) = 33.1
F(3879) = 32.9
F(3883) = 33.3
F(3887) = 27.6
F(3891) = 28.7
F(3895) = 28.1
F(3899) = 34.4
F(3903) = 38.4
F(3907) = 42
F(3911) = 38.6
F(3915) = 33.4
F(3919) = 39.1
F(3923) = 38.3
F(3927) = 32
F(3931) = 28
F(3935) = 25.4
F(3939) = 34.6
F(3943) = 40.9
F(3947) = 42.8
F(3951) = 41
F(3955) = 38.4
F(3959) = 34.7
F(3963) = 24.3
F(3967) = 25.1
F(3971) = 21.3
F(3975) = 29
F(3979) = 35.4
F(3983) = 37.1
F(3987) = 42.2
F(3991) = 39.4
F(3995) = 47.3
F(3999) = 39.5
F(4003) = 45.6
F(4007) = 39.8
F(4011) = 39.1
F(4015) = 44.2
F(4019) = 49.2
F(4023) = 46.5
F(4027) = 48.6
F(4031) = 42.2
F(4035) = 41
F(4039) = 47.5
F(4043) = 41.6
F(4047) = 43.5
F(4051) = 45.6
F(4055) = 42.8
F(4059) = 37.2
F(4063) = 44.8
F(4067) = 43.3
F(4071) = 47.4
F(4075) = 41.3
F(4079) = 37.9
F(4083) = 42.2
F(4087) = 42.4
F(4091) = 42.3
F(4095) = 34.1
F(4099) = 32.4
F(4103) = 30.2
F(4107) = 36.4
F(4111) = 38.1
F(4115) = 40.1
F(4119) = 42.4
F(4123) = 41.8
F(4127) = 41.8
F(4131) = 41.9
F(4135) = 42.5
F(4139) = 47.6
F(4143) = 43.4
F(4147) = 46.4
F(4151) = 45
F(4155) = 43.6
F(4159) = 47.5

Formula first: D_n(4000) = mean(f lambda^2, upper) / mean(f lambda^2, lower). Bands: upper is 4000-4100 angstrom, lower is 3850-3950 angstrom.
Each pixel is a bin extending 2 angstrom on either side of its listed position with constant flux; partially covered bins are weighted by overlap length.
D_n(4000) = 1.29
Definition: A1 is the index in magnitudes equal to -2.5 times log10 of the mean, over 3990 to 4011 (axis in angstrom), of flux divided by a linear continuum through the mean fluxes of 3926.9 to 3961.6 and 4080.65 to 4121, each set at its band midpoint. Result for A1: -0.16 mag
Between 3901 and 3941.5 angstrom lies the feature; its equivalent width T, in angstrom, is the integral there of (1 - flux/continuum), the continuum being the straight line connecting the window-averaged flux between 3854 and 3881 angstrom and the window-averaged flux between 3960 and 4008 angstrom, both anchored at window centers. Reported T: 1.7 angstrom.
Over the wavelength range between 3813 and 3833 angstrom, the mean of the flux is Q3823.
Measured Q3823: 32.4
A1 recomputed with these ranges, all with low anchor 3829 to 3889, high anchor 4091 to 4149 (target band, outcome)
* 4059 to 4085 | -0.10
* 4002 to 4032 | -0.19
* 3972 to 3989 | 0.04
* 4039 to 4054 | -0.16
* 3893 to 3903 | 0.05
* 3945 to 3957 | -0.14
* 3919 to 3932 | 0.03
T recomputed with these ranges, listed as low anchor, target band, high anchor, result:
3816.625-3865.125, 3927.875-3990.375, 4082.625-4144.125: 3.7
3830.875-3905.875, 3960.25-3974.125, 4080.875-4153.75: 4.5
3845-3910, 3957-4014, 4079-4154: 3.1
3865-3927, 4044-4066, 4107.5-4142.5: -1.6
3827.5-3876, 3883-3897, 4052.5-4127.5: 2.3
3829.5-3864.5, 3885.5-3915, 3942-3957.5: 2.1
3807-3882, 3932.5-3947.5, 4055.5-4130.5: 0.5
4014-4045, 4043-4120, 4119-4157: 7.3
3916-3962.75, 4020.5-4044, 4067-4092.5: -2.8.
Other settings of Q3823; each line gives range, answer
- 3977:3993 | 38.5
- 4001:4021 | 43.6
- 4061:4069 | 44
